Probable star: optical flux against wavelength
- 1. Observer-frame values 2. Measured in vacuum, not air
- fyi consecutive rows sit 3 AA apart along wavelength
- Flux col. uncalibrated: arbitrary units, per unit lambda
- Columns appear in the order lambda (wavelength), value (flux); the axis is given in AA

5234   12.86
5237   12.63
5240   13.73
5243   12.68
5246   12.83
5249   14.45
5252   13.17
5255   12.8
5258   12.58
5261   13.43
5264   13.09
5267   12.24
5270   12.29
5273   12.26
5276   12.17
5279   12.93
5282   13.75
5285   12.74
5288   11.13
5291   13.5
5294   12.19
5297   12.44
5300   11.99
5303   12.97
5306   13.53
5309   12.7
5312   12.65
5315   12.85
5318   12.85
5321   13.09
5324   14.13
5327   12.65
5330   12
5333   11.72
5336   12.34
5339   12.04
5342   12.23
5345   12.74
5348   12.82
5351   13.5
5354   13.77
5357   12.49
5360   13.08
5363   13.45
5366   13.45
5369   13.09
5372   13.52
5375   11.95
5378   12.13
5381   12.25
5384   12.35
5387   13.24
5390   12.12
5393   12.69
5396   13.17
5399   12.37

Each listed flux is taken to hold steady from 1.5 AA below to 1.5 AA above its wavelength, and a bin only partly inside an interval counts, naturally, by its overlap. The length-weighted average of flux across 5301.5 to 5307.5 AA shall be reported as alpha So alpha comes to 13.2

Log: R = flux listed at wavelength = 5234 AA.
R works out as 12.86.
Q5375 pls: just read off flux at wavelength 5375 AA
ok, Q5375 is 11.95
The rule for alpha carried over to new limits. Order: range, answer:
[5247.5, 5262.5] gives 13.3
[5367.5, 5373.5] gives 13.3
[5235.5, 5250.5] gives 13.3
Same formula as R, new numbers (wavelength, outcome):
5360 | 13.08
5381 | 12.25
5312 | 12.65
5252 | 13.17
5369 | 13.09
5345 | 12.74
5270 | 12.29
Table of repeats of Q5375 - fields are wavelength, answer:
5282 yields 13.75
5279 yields 12.93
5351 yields 13.5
